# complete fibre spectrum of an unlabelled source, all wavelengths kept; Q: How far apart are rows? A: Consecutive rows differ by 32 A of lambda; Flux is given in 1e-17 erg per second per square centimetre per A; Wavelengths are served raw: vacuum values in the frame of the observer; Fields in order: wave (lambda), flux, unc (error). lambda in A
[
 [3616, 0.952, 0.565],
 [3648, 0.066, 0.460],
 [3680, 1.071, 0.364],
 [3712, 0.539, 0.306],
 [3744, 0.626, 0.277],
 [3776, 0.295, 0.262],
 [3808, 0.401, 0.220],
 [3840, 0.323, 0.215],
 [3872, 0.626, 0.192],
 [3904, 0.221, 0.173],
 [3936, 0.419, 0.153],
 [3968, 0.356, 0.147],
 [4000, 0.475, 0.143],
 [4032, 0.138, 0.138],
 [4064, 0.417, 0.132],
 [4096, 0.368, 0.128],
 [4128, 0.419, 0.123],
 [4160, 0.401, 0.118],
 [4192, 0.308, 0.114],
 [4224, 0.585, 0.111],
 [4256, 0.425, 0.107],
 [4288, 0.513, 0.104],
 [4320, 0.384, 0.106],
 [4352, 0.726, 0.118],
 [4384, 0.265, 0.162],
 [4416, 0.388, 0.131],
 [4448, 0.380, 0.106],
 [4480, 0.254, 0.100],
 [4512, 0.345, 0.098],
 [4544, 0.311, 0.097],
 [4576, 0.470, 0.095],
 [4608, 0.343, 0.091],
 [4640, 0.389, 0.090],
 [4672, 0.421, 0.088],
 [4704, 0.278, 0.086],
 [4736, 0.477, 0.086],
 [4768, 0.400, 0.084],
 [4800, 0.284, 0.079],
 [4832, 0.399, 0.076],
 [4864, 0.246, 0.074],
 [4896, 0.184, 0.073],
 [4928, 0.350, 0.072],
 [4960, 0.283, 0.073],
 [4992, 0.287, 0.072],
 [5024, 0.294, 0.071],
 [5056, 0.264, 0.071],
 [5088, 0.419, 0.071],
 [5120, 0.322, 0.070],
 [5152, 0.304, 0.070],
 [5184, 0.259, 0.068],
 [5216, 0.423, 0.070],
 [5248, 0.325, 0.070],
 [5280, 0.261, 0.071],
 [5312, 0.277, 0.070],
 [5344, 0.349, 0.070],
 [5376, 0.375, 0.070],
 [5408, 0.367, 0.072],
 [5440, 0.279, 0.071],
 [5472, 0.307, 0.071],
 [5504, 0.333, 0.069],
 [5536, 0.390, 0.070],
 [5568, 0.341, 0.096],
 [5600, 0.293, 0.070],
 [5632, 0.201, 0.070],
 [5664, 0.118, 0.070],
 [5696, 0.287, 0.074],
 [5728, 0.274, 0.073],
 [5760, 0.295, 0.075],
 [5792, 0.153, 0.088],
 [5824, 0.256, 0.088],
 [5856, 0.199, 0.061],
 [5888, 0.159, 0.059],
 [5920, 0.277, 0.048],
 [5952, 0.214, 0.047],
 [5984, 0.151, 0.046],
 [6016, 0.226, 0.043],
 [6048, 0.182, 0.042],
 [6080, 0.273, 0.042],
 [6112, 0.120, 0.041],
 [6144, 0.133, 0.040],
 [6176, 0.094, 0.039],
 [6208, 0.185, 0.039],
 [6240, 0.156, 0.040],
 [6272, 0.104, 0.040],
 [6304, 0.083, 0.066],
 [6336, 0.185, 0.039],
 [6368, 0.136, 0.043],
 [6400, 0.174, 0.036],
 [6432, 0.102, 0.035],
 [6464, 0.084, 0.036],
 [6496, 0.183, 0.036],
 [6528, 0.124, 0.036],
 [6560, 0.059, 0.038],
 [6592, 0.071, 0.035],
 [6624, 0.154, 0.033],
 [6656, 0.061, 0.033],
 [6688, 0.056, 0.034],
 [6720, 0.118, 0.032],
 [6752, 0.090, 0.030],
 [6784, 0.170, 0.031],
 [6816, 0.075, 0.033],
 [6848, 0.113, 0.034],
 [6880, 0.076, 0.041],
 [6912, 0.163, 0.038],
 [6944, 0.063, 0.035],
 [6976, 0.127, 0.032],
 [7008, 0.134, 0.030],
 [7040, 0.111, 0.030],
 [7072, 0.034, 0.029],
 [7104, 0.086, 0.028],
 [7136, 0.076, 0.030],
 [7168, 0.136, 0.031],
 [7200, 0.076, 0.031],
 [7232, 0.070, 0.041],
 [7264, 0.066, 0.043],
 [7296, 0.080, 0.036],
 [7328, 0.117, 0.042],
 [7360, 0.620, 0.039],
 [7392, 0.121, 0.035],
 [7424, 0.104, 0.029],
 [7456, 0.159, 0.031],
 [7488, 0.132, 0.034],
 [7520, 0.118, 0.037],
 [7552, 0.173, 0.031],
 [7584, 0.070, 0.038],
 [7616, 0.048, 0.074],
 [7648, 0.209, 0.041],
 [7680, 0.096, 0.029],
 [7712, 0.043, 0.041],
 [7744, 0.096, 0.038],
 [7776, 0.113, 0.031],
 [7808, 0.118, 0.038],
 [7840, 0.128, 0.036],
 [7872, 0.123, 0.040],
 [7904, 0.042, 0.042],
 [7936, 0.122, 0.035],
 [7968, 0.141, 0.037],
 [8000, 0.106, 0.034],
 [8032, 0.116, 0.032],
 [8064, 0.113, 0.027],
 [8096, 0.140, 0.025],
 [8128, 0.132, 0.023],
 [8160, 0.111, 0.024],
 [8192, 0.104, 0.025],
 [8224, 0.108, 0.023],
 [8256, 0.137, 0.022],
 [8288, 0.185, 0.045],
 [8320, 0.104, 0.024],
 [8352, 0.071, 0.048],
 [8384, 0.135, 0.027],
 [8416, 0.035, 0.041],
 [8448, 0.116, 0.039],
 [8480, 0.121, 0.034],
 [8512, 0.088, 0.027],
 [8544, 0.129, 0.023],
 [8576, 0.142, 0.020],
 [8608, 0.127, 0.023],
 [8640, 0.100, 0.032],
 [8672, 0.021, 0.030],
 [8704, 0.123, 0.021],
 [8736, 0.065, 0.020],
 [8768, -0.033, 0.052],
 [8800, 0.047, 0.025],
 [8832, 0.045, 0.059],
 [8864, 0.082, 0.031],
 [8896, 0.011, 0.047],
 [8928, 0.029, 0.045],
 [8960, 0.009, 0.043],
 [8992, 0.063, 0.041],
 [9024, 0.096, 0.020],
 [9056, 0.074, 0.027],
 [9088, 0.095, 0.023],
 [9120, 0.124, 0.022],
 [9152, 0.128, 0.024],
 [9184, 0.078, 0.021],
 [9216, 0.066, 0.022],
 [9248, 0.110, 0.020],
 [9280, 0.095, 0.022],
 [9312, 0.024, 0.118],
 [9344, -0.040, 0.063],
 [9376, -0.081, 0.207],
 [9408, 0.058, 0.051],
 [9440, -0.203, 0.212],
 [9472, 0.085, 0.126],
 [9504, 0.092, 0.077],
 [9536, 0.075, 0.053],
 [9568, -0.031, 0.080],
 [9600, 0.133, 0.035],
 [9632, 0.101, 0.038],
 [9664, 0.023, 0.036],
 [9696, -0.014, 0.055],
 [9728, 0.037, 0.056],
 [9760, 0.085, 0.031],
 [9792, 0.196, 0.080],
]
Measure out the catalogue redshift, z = 0.972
